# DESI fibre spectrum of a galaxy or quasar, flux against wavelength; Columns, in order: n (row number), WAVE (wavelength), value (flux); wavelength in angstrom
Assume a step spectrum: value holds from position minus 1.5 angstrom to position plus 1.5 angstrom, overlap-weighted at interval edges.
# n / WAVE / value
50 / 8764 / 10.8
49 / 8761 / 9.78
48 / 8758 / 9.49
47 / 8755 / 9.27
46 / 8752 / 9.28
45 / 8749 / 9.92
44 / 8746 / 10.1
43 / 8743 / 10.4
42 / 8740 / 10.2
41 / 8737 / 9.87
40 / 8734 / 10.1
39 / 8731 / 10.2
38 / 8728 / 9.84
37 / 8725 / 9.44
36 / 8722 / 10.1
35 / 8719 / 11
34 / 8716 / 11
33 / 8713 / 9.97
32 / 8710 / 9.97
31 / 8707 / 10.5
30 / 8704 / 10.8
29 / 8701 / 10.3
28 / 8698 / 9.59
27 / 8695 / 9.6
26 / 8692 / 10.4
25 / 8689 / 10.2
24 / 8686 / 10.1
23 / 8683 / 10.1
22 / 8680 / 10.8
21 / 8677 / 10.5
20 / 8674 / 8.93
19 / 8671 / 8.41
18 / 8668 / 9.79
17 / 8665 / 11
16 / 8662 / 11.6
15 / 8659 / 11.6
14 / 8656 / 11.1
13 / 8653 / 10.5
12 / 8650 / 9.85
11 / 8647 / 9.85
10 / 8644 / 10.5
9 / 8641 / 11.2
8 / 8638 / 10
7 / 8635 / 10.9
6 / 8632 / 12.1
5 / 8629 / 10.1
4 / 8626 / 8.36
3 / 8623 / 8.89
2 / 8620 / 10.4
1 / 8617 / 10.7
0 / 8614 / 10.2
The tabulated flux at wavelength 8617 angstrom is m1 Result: 10.7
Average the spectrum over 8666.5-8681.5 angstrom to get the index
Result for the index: 9.69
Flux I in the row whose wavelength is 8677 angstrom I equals 10.5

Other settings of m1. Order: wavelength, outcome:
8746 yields 10.1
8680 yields 10.8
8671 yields 8.41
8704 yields 10.8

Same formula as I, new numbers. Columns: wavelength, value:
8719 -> 11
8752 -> 9.28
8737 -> 9.87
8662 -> 11.6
